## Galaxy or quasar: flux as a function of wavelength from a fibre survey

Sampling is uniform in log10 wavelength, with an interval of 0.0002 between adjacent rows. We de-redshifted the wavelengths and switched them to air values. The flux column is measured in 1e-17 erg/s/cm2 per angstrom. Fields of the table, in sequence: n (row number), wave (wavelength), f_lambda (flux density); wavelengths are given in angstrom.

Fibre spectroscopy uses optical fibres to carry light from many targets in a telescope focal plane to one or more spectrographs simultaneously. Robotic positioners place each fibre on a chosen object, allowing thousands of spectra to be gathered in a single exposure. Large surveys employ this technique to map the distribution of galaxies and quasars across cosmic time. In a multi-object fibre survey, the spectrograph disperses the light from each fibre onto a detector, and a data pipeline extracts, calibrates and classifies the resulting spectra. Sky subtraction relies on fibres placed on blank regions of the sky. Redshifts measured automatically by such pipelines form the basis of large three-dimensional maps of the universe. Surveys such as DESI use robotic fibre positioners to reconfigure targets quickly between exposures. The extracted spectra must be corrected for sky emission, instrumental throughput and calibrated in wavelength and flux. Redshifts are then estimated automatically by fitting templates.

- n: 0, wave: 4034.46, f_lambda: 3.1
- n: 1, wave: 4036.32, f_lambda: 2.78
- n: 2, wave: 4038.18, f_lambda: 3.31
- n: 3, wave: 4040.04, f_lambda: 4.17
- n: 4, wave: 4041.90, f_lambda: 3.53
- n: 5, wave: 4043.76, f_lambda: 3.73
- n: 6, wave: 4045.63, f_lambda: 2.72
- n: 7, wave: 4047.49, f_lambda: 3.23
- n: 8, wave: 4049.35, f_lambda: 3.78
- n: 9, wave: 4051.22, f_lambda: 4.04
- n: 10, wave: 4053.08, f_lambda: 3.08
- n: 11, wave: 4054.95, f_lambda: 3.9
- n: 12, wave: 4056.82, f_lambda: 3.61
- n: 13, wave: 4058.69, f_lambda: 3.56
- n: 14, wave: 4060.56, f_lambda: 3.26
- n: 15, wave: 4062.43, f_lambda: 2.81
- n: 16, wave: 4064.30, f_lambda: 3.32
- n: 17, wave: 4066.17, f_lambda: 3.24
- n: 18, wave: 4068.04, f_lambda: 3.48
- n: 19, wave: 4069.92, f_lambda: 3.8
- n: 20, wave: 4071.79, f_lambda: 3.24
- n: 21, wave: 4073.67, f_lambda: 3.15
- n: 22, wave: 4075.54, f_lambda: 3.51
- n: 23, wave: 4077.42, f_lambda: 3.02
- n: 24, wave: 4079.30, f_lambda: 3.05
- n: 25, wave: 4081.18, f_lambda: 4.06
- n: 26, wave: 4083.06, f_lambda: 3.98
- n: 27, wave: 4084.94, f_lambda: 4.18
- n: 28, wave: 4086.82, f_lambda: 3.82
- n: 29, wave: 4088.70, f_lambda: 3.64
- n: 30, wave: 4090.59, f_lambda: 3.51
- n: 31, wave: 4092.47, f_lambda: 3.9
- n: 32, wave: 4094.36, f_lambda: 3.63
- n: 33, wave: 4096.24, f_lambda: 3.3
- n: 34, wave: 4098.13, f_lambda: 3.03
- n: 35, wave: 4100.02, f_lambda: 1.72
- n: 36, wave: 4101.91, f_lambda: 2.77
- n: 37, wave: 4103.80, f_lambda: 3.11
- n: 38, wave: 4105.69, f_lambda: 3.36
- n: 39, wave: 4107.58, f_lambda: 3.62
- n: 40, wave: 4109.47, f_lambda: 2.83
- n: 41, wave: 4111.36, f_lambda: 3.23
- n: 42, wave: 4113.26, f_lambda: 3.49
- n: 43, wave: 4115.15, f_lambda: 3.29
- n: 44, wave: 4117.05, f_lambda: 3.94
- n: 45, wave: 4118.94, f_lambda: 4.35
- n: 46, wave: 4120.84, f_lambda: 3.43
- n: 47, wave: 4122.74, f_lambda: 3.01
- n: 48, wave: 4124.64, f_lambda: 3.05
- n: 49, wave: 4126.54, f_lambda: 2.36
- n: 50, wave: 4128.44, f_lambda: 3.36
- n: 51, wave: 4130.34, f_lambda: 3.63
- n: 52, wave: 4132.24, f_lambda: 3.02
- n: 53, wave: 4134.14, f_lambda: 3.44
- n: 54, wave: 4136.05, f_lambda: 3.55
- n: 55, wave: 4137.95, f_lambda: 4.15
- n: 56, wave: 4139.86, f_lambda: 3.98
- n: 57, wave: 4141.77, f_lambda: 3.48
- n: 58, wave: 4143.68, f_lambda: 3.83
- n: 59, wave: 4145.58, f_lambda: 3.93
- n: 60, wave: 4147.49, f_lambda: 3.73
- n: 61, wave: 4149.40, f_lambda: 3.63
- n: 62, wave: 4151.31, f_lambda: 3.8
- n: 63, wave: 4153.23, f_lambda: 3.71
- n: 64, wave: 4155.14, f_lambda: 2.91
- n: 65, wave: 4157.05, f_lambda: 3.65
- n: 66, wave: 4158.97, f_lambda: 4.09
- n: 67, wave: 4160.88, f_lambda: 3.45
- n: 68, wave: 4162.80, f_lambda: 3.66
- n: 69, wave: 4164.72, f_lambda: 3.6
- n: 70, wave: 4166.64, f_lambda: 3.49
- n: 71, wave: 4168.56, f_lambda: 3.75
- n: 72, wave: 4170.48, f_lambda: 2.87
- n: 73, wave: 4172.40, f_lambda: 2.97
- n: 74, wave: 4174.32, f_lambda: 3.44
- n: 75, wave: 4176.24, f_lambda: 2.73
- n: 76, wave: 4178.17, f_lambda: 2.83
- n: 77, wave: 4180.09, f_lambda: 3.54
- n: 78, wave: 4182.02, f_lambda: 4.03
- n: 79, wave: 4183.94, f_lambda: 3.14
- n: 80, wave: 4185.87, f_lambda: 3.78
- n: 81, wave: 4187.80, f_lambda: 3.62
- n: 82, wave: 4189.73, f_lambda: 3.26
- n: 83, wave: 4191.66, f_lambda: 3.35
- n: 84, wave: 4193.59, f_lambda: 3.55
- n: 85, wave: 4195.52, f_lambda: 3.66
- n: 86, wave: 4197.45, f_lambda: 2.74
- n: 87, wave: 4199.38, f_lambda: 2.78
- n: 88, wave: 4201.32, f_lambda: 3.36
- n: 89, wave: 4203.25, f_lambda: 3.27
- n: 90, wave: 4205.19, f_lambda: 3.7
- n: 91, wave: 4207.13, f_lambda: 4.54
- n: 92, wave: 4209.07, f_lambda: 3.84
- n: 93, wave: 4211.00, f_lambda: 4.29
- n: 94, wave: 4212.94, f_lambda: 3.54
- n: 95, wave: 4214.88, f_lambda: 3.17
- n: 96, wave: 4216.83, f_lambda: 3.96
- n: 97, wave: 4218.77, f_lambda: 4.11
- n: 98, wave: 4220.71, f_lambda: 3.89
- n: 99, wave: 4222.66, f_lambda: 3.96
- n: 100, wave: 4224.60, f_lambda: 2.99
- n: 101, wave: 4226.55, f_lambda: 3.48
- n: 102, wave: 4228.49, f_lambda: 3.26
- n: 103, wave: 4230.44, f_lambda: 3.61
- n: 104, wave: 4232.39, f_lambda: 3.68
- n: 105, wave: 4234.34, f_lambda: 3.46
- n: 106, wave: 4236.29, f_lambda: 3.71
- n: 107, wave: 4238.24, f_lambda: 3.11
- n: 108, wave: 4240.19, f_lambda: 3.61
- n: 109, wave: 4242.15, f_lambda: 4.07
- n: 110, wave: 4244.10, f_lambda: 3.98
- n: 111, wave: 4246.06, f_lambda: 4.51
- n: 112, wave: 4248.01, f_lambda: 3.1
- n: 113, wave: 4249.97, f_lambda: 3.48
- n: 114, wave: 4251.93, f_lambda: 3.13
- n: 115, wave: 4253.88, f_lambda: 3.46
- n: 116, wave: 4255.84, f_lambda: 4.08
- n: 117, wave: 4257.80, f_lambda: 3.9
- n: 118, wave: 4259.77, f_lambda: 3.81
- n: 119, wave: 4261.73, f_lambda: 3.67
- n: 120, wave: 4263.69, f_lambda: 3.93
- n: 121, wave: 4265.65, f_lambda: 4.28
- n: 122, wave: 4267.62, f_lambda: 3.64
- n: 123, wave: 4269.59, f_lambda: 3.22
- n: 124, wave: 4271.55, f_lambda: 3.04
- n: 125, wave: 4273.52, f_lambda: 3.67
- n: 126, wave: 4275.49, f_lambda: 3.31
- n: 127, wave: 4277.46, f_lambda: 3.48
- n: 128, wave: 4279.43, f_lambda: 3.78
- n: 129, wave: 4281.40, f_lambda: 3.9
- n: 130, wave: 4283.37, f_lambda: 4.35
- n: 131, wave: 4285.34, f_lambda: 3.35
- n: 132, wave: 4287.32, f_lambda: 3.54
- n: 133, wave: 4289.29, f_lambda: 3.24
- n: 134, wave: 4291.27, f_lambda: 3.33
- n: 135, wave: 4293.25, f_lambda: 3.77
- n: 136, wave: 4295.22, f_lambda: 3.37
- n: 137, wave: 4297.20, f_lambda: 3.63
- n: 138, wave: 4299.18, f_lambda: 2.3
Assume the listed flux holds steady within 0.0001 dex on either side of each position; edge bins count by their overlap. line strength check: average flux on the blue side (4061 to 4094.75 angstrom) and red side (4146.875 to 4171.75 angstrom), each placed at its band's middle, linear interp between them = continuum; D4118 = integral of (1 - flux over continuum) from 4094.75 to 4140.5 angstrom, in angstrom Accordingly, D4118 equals 3.1 angstrom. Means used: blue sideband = 3.51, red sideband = 3.55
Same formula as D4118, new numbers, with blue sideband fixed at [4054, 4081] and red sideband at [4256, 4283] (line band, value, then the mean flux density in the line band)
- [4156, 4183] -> 0.8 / 3.43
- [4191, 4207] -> 1.0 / 3.37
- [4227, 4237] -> 0.3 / 3.54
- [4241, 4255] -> -0.1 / 3.68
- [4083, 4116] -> 0.8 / 3.34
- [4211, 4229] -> -0.1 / 3.64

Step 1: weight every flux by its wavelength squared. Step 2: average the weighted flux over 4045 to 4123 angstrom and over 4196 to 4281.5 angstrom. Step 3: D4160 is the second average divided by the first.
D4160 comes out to 1.14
